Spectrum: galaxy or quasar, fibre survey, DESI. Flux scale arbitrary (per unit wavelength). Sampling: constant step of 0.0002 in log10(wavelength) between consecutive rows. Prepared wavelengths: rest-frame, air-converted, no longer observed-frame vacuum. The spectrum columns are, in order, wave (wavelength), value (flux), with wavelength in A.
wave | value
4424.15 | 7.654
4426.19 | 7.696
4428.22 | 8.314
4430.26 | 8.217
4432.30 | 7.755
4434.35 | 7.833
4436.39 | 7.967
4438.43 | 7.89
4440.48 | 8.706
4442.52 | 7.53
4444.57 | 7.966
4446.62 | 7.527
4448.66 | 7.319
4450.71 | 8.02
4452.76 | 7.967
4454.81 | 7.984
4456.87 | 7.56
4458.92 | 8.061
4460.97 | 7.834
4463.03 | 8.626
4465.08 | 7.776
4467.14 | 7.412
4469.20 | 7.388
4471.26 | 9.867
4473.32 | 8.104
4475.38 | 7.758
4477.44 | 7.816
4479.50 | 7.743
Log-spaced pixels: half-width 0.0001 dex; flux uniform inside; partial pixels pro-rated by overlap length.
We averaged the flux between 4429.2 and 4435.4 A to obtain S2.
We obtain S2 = 7.93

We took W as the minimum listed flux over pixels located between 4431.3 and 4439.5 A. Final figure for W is 7.755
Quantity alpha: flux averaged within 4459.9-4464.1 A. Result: 8.23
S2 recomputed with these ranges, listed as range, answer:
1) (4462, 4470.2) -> 7.8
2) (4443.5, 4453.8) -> 7.76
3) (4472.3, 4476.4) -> 7.93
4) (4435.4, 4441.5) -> 8.19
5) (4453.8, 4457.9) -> 7.76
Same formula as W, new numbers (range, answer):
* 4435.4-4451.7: 7.319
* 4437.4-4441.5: 7.89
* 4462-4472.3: 7.388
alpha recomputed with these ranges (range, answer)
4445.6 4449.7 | 7.44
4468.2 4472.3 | 8.63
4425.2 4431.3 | 8.09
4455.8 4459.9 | 7.8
